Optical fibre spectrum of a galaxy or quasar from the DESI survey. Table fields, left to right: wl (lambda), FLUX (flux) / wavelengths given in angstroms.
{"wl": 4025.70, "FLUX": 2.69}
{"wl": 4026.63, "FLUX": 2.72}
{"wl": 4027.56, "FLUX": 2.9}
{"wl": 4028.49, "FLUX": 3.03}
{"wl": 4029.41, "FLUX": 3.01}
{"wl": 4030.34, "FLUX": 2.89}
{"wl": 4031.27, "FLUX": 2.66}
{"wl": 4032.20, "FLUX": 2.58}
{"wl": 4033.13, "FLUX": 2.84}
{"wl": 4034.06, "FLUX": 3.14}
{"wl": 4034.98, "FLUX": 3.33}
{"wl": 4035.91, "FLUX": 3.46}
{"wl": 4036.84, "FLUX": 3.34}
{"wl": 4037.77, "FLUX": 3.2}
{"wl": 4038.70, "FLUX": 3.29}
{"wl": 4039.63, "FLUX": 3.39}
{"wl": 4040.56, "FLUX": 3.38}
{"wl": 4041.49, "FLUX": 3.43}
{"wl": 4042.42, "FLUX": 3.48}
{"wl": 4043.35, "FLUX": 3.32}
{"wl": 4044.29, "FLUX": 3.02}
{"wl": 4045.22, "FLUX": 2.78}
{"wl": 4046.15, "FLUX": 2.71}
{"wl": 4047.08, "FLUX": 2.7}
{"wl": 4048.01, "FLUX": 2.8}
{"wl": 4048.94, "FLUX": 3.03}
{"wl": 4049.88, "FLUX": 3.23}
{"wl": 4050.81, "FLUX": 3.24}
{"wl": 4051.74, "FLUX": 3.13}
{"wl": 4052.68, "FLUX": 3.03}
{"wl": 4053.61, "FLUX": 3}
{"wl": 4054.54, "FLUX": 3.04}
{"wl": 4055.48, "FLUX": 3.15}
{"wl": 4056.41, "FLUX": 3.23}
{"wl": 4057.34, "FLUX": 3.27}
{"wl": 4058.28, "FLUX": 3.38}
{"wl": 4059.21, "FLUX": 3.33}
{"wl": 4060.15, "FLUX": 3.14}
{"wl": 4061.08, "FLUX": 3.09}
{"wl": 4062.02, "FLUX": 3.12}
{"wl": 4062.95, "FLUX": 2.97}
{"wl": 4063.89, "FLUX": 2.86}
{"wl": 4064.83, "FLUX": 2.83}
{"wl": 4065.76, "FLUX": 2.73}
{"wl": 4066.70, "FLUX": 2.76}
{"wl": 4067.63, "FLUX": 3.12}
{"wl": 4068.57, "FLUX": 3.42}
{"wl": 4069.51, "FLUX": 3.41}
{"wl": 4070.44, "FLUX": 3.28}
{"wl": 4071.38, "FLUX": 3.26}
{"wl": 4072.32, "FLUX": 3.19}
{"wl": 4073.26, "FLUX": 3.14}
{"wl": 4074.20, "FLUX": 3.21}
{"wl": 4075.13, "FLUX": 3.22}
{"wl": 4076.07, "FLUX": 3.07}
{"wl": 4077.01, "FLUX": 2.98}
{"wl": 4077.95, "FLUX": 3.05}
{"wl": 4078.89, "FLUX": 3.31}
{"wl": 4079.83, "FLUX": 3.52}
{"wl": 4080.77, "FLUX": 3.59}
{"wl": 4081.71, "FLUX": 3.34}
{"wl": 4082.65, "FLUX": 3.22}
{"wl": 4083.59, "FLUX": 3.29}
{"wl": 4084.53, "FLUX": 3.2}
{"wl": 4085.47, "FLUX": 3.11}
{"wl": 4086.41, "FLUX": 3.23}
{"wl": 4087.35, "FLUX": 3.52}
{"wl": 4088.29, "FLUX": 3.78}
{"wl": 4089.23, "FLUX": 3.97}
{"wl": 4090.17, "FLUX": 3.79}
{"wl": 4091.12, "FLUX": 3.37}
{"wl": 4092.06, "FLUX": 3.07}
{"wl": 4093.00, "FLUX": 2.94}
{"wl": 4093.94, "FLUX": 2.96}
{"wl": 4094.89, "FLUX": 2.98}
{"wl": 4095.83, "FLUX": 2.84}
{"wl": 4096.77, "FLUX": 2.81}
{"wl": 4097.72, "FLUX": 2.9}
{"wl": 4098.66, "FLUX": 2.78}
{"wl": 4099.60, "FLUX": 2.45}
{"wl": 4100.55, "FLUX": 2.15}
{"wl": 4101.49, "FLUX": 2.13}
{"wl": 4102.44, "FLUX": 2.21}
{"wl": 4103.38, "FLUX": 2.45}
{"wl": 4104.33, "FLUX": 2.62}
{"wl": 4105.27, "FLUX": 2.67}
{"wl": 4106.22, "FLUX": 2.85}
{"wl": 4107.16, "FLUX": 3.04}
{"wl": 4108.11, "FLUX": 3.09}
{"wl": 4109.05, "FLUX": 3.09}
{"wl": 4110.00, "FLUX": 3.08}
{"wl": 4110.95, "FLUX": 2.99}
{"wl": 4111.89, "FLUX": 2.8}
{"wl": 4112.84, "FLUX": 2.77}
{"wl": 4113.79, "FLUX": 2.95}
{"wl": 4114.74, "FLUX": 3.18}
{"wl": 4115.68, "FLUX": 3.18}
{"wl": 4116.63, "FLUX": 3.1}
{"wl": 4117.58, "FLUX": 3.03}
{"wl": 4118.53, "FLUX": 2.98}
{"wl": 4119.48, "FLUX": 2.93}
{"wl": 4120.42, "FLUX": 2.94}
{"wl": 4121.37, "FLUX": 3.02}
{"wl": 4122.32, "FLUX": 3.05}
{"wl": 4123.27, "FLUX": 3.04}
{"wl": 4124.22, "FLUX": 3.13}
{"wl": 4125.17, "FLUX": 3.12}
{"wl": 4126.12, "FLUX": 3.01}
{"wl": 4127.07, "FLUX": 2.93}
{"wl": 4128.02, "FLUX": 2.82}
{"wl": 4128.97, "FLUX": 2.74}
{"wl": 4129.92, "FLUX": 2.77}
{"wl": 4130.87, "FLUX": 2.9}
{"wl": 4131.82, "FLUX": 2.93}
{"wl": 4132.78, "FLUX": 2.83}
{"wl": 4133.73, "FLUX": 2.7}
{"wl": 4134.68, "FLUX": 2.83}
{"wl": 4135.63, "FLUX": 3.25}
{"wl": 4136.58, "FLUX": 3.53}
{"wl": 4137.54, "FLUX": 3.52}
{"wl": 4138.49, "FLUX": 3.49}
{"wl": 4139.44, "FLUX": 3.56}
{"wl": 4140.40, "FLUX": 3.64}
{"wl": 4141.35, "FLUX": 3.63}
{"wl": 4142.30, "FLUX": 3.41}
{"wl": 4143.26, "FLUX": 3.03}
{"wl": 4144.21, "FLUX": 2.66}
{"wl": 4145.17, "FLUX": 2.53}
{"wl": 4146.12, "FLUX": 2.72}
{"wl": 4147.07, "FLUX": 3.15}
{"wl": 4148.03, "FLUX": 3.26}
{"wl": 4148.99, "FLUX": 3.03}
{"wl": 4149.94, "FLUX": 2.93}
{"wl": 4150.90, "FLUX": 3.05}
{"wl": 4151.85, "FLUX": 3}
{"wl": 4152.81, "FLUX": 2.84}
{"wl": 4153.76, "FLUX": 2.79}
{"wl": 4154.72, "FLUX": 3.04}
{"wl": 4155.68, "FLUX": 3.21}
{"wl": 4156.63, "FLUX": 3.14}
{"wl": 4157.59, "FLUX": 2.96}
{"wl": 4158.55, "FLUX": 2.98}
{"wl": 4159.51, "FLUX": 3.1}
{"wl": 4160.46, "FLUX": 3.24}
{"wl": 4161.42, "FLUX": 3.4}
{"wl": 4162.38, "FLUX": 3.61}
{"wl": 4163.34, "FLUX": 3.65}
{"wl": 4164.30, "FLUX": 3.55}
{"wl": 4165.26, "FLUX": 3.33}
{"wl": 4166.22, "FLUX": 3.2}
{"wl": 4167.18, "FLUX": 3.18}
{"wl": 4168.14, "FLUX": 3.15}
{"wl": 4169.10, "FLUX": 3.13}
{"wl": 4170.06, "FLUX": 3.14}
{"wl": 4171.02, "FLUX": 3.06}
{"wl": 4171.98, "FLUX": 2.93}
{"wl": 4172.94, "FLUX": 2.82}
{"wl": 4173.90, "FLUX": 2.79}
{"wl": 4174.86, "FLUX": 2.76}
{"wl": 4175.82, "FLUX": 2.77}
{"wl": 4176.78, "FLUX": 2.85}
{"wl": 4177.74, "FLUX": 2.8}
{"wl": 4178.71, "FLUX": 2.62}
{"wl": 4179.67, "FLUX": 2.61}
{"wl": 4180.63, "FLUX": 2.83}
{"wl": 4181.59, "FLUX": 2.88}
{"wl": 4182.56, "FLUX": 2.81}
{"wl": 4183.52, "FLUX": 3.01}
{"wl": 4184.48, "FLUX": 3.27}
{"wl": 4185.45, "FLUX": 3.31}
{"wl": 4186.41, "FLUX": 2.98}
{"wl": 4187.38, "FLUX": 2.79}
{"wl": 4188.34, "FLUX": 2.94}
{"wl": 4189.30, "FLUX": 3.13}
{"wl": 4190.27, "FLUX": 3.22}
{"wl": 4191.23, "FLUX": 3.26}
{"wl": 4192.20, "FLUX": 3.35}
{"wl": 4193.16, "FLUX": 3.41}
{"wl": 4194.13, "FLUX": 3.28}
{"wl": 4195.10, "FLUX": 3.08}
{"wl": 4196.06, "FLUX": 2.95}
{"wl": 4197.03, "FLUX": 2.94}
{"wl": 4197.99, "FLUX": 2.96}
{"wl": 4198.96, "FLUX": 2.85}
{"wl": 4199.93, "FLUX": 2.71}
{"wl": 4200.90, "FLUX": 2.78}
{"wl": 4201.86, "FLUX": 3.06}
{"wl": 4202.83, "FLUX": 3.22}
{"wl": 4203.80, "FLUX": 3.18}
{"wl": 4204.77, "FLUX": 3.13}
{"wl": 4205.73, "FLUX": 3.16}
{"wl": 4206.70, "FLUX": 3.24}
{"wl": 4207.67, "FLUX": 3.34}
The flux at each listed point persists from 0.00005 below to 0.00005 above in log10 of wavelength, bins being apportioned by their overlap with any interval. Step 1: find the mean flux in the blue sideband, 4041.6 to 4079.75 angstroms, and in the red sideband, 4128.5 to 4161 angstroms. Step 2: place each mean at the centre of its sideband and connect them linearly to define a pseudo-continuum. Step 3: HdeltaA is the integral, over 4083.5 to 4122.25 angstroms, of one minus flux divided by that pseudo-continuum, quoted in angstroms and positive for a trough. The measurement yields 1.4 angstroms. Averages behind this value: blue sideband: 3.11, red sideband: 3.07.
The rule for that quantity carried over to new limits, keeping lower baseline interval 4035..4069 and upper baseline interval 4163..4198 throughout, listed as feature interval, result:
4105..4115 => 0.4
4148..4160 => 0.2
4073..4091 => -1.4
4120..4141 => 0.0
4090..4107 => 1.8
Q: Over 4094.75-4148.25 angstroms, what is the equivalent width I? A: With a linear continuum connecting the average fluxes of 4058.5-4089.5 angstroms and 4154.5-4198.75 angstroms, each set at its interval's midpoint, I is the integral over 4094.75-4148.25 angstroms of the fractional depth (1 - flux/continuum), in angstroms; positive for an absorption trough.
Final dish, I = 3.39 angstroms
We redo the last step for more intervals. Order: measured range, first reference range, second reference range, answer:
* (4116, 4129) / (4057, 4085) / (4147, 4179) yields 0.5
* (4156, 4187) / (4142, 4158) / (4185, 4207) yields -0.3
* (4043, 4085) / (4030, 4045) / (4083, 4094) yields 1.9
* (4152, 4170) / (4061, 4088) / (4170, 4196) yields -1.0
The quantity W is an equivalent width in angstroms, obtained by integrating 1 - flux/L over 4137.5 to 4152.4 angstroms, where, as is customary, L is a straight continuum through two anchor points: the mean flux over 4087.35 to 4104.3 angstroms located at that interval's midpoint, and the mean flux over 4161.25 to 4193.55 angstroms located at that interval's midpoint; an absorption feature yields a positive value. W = -0.7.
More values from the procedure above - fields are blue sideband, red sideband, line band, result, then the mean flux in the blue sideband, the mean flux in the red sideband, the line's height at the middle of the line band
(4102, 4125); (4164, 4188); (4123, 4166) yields -2.3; 2.93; 2.98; 2.95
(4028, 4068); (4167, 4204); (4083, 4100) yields -0.6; 3.08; 2.99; 3.05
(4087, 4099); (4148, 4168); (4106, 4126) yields 1.1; 3.21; 3.16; 3.19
